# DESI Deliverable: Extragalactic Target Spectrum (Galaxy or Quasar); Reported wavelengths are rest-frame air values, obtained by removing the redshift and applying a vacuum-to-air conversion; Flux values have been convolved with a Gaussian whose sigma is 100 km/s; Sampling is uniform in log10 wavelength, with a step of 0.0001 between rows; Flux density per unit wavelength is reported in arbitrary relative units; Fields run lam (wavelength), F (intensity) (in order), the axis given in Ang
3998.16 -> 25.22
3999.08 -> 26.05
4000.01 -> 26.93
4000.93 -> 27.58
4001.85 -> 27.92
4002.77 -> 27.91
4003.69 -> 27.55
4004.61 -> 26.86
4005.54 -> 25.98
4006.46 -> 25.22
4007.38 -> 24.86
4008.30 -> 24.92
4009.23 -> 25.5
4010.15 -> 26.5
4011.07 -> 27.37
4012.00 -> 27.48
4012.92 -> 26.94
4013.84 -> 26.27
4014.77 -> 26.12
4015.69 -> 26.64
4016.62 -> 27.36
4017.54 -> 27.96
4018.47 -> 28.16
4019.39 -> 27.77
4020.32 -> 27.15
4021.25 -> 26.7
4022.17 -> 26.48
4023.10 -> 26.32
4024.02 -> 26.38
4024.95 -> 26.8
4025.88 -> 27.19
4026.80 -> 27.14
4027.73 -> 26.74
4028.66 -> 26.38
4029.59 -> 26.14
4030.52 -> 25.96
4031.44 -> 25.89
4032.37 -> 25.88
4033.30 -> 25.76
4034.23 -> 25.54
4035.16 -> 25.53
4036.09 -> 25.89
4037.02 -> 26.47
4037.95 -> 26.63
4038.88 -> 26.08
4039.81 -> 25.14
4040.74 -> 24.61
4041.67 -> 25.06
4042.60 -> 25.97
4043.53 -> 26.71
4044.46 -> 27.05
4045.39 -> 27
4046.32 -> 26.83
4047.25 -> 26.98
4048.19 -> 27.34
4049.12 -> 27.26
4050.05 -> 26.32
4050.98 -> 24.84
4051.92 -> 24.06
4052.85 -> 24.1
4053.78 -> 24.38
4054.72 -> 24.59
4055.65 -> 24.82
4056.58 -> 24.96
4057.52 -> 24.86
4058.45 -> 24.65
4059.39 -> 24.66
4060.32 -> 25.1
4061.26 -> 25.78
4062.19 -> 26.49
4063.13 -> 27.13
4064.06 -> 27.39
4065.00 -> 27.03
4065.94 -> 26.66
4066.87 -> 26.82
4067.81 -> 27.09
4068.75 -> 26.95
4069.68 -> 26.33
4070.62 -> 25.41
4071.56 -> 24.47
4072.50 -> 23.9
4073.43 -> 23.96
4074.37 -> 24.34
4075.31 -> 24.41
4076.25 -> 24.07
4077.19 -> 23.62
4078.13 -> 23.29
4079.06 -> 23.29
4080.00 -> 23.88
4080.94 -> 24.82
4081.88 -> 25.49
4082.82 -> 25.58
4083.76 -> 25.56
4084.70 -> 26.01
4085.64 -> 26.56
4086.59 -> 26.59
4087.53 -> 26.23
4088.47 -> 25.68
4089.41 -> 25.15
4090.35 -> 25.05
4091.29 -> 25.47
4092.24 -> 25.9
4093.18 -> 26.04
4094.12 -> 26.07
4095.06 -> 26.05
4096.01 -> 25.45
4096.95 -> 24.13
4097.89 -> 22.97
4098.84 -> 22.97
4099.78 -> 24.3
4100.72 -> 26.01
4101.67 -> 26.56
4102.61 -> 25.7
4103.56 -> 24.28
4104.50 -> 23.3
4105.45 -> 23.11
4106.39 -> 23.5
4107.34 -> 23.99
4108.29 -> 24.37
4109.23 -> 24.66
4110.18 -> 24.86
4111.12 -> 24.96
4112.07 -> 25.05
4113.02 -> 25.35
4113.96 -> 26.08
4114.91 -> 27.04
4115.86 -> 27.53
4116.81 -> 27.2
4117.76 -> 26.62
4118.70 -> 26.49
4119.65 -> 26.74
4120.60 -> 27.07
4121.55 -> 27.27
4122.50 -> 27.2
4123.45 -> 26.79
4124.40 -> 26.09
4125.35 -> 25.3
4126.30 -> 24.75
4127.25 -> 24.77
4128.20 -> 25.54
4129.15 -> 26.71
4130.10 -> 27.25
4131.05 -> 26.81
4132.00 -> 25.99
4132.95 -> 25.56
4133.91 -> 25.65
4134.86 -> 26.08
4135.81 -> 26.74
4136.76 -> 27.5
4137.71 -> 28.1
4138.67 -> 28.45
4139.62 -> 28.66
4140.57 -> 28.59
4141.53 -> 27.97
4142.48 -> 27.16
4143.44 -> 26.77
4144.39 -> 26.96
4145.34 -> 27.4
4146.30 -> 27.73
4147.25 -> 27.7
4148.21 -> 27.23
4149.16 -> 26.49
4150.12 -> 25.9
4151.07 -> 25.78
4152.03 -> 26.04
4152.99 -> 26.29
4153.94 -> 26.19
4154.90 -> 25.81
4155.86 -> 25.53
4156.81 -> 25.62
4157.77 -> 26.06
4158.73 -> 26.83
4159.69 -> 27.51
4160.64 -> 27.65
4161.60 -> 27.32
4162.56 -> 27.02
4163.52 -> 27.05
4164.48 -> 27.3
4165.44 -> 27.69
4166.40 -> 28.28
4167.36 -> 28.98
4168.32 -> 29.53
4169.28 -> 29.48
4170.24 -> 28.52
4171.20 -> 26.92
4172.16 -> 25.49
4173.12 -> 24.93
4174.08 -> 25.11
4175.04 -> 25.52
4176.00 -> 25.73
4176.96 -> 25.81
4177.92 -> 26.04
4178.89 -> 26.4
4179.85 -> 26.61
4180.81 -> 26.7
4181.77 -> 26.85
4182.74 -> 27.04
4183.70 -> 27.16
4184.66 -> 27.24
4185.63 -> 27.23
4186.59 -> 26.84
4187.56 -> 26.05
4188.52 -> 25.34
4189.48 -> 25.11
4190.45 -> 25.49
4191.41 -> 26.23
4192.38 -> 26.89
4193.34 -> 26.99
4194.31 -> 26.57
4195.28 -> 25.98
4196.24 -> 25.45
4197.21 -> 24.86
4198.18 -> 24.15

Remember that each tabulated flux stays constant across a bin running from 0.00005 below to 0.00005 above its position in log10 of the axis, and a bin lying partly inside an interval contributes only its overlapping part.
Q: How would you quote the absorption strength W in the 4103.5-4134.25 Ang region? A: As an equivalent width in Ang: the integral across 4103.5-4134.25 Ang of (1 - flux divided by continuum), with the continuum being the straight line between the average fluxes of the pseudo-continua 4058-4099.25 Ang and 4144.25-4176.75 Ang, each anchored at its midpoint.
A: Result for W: 0.4 Ang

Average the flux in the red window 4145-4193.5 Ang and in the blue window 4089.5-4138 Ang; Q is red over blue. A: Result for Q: 1.0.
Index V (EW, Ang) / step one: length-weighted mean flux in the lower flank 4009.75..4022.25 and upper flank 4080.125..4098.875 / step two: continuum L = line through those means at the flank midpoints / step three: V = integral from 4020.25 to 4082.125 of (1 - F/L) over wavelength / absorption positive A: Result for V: 1.4 Ang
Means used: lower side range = 27.1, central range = 25.7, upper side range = 25.4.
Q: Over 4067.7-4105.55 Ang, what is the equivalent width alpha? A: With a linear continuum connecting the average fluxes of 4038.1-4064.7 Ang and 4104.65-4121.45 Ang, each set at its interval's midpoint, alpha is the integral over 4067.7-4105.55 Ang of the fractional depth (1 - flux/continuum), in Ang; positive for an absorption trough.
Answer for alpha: 0.9 Ang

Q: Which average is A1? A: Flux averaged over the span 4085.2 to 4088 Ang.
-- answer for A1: 26.4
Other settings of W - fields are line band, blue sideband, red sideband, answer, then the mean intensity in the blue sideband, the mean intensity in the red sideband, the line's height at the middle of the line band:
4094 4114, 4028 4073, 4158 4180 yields 1.3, 25.9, 27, 26.4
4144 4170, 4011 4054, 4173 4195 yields -0.8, 26.4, 26.3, 26.3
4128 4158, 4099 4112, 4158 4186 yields -1.0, 24.6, 27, 26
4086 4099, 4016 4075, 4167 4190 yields 0.5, 26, 26.7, 26.3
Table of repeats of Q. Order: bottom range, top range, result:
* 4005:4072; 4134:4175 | 1.04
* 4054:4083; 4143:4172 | 1.08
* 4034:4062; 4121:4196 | 1.04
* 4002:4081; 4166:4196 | 1.03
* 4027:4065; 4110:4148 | 1.03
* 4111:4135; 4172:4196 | 1.00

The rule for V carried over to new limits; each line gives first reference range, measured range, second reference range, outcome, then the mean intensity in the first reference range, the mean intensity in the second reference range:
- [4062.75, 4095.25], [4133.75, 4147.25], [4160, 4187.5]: -0.5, 25.5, 27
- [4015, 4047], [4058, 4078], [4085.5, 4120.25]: 0.3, 26.5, 25.3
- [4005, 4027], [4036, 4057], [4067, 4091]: 0.1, 26.6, 25.1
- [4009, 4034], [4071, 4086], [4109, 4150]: 1.2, 26.7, 26.6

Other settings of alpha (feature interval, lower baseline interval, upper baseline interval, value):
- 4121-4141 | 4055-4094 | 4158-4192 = -0.3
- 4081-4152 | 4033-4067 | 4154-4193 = 0.8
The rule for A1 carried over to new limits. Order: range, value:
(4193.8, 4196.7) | 26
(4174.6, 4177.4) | 25.7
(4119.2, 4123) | 27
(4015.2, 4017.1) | 27.1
